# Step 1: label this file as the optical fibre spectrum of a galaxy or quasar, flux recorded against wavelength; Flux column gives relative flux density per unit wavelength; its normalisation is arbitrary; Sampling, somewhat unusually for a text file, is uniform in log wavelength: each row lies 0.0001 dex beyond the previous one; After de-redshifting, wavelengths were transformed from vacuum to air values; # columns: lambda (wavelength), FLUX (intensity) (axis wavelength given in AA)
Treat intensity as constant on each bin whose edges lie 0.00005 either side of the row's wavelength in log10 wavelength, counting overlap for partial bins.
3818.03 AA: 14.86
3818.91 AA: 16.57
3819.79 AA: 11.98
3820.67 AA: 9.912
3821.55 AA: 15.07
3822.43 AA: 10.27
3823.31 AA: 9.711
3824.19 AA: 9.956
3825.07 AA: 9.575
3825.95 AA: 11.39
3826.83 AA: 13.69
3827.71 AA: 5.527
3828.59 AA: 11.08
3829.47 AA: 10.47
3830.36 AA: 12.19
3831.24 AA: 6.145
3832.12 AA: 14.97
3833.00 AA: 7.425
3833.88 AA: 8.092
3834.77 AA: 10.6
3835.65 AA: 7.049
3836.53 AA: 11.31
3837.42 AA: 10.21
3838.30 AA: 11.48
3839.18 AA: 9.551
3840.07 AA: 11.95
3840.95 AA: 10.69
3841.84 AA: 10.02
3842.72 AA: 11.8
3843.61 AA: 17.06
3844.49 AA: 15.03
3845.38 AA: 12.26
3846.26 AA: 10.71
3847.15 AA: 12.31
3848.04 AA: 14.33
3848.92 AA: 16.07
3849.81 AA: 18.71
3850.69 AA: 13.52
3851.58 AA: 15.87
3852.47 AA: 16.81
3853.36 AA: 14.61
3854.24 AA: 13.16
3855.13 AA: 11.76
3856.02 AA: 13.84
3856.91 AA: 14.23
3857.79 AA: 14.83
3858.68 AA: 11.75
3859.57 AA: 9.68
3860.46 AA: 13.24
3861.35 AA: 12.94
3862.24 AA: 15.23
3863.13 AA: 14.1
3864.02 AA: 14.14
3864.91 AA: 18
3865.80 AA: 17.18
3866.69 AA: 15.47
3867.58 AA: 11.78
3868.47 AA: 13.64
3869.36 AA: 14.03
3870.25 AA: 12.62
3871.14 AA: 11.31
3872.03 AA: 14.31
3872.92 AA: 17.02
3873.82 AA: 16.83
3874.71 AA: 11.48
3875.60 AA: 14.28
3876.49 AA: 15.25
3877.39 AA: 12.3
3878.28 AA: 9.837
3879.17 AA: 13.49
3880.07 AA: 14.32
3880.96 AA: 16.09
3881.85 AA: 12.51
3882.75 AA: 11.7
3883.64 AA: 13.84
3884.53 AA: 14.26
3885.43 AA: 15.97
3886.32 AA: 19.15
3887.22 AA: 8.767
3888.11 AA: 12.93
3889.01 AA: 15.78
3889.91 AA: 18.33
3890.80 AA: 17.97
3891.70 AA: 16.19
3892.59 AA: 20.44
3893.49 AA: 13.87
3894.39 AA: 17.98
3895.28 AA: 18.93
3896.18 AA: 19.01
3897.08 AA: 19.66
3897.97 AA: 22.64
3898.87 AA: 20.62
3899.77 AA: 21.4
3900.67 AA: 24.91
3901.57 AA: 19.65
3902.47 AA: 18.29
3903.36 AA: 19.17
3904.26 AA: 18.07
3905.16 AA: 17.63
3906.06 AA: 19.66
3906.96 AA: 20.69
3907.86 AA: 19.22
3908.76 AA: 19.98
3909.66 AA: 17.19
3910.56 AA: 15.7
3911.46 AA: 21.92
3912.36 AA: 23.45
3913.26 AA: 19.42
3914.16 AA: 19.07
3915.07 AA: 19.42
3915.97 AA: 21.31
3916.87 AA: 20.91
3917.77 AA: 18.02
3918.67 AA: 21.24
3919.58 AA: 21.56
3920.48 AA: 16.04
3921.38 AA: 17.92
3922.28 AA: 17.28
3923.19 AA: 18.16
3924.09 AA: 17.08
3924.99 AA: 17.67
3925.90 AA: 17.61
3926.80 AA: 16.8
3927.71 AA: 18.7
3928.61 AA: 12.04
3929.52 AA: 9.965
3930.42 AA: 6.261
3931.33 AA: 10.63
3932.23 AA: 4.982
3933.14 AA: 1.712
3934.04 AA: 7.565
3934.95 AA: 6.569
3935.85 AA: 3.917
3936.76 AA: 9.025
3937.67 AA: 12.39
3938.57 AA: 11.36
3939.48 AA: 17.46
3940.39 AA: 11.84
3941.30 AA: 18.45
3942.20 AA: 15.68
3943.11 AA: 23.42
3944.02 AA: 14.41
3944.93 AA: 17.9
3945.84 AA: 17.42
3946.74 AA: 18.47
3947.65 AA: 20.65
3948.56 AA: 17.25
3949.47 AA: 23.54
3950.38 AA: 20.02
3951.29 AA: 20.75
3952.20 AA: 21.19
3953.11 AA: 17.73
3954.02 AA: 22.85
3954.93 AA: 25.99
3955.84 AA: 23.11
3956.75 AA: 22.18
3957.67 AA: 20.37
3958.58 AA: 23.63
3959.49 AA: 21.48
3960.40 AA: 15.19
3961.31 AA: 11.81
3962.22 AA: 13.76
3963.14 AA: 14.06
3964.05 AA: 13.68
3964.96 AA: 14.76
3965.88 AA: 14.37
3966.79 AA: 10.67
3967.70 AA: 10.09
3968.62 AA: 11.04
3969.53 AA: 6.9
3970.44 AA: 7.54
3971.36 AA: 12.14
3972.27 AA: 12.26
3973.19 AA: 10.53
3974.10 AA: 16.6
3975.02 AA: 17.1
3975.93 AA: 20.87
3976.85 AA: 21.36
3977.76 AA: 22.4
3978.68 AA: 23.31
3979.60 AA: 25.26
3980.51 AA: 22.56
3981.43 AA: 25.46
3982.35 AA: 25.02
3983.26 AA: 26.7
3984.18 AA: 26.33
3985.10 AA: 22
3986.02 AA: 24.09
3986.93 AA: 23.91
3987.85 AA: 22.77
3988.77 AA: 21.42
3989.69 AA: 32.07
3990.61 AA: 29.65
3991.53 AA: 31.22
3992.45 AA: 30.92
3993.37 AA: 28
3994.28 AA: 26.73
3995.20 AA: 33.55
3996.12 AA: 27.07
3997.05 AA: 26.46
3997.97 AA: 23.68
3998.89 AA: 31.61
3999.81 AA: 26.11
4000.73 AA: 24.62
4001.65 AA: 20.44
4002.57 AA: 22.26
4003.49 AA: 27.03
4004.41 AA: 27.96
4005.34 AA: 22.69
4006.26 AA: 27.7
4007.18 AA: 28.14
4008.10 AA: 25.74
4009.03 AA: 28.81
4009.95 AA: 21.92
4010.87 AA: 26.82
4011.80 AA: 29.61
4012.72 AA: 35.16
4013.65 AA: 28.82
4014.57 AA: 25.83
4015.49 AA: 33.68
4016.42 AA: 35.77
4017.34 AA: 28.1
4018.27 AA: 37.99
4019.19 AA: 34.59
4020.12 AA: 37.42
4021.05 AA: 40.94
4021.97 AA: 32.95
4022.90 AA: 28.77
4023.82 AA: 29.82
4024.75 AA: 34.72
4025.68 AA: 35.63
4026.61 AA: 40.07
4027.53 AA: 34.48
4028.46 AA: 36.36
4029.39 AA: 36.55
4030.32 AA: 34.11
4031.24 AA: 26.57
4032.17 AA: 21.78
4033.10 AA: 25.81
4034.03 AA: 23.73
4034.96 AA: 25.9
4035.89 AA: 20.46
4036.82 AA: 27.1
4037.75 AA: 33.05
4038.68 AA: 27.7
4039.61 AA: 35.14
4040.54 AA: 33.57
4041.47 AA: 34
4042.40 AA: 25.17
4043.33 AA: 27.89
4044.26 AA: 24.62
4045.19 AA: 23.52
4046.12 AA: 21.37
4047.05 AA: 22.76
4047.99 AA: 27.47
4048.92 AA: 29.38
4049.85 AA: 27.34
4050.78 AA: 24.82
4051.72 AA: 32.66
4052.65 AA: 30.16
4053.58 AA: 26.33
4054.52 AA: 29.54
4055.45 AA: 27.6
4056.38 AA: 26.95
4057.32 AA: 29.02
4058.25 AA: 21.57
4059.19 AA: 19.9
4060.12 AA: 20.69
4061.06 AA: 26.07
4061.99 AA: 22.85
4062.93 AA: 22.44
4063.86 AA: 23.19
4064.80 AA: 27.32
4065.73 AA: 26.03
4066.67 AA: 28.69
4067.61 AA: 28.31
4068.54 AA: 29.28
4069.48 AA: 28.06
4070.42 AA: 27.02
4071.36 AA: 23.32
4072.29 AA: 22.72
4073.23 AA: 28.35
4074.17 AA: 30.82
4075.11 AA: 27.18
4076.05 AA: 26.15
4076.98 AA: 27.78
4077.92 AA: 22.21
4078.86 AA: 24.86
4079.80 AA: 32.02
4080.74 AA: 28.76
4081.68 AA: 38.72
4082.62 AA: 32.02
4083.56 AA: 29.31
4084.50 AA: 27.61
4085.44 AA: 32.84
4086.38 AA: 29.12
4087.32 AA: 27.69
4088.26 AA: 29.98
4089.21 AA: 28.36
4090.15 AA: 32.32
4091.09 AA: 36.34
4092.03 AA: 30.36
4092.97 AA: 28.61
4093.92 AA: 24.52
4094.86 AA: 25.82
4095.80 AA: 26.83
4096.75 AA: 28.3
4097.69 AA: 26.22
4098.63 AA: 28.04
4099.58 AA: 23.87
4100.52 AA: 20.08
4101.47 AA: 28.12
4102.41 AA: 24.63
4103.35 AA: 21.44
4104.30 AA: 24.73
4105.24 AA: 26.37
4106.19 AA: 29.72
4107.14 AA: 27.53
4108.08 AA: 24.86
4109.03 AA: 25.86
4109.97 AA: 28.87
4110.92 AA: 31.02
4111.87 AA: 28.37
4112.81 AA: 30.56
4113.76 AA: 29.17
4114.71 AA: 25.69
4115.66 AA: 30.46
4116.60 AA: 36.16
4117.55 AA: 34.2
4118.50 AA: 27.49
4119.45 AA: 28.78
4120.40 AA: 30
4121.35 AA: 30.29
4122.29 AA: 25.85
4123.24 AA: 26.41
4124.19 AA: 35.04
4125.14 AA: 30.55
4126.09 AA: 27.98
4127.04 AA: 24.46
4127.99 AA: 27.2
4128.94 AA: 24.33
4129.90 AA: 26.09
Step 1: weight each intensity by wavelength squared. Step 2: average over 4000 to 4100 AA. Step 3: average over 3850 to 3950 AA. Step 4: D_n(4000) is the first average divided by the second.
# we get 1.9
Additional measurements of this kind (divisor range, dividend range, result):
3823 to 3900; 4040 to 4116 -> 2.22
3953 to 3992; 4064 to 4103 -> 1.52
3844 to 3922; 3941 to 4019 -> 1.45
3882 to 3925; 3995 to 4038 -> 1.71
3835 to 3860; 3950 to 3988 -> 1.54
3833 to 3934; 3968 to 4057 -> 1.88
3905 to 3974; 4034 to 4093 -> 1.83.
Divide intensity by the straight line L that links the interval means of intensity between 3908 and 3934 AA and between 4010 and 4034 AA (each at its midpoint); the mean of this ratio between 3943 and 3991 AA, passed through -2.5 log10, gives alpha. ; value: 0.22 mag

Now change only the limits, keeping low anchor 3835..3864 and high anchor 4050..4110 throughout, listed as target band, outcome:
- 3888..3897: -0.11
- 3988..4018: -0.23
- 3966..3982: 0.27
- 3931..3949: 0.39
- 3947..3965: 0.01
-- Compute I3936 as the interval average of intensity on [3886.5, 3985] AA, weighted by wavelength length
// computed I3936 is 17.3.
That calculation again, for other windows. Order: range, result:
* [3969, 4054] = 26.9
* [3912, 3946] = 15.1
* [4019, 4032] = 34.2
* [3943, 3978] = 17.1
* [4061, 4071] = 26.3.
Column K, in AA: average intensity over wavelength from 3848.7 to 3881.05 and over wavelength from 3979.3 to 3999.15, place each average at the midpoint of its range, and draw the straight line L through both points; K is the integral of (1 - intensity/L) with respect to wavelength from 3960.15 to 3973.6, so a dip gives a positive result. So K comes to 6.9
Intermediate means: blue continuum 14.1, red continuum 26.6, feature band 11.9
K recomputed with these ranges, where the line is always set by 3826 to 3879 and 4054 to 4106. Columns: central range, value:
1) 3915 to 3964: 5.1 AA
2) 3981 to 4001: -4.9 AA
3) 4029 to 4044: -2.6 AA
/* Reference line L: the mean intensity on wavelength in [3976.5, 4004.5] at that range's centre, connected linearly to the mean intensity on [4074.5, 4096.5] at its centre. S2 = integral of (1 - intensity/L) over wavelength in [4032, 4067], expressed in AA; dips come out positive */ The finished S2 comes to 1.8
